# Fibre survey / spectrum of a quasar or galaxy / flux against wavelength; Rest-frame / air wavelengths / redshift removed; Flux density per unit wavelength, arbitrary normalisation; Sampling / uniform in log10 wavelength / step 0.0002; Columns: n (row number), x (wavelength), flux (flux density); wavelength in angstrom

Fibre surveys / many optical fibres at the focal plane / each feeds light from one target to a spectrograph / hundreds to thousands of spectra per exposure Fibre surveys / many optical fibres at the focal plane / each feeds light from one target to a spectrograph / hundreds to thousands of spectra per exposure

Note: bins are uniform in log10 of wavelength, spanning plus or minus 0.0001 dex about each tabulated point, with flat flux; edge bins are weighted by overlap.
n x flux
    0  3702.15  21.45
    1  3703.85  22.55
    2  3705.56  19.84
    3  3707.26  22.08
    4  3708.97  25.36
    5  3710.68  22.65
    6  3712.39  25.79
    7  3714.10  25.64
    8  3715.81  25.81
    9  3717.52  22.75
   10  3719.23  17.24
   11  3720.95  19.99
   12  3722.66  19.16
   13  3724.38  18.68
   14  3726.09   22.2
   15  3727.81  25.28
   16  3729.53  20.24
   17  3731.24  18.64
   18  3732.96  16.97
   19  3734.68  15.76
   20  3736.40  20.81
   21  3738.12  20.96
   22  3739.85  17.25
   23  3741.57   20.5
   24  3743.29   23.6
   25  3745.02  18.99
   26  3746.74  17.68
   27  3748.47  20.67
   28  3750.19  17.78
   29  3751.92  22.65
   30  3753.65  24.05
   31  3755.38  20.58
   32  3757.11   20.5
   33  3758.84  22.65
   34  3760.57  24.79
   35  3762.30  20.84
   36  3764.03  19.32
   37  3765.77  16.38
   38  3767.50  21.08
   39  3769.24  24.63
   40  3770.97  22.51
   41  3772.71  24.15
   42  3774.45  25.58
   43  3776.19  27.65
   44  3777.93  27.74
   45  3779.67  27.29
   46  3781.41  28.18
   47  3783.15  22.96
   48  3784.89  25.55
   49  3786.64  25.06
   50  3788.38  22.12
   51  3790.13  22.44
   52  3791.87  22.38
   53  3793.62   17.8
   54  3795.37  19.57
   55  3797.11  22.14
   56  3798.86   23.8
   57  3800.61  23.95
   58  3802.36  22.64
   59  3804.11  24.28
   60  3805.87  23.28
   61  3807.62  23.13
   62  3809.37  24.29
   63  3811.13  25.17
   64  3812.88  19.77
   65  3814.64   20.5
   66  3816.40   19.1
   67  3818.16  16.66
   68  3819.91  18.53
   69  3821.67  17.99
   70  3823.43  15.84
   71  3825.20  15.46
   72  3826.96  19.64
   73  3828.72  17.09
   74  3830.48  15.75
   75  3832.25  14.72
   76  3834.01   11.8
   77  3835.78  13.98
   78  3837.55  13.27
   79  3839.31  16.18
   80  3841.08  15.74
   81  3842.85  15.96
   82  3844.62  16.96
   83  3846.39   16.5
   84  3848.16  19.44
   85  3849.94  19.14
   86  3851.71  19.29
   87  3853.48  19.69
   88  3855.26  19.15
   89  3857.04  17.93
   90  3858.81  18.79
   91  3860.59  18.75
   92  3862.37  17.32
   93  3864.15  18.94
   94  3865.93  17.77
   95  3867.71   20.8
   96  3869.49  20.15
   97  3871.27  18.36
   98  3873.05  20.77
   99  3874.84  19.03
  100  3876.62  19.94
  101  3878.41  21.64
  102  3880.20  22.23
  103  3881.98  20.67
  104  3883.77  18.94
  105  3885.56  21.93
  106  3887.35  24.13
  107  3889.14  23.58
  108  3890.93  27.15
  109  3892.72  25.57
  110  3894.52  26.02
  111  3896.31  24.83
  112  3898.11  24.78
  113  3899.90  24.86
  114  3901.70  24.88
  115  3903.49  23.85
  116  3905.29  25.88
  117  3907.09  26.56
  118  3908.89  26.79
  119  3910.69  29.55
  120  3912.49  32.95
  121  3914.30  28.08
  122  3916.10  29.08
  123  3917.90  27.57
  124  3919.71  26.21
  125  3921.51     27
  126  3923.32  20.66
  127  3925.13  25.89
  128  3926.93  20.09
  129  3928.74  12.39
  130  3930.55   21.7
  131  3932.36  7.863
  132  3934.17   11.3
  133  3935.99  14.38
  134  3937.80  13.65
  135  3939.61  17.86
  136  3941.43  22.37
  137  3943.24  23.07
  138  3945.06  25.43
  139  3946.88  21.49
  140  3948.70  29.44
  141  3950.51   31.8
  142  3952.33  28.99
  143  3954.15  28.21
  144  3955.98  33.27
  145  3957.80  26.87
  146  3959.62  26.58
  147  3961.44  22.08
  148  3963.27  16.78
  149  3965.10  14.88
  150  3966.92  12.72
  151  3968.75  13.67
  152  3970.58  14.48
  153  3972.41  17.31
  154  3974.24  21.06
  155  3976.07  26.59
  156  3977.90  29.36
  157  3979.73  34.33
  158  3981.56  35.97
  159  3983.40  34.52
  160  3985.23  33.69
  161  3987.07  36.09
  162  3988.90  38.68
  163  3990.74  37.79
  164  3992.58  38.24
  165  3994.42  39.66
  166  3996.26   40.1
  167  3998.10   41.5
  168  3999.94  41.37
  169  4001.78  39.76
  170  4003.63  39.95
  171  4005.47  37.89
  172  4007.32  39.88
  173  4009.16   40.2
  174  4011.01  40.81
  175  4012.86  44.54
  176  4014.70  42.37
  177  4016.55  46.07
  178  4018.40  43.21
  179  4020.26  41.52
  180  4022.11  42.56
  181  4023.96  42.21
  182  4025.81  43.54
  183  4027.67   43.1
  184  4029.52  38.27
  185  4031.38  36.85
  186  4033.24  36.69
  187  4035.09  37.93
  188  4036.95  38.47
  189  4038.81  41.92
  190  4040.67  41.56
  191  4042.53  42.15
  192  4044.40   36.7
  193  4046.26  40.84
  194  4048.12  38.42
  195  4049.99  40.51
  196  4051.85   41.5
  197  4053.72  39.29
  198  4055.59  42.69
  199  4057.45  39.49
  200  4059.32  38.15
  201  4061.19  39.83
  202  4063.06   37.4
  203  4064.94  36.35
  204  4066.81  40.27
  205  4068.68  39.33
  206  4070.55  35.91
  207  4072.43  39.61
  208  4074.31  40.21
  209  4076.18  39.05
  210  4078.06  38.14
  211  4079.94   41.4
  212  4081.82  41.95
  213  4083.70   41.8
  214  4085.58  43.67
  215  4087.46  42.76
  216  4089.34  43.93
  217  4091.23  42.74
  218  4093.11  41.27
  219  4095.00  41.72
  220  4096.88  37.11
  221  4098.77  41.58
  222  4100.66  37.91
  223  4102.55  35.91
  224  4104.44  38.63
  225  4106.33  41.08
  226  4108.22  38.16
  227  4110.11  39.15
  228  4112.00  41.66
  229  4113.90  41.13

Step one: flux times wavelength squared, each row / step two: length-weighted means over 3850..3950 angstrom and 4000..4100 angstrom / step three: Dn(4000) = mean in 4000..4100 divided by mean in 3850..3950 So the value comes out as 2.0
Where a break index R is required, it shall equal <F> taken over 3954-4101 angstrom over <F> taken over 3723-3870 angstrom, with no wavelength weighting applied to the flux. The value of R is 1.8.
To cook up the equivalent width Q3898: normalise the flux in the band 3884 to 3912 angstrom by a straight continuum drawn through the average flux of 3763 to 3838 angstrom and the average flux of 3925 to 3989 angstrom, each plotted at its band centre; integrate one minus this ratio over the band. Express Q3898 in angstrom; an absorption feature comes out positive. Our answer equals -3.6 angstrom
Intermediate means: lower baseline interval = 21.1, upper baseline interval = 23.3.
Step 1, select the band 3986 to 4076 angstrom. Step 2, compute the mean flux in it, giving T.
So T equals 40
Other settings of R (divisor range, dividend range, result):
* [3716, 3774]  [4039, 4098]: 1.94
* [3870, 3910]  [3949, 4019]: 1.39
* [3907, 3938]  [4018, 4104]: 1.79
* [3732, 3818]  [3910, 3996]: 1.15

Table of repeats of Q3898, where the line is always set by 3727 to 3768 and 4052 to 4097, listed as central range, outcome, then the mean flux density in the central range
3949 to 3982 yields 9.3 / 24.1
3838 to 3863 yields 8.2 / 17.8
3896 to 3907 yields 1.8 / 25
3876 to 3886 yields 2.7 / 20.9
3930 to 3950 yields 8.1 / 19.2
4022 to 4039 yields -1.1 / 40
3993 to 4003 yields -1.3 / 40.3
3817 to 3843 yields 9.6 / 15.9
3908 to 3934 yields 6.1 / 23.6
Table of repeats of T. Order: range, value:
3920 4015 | 28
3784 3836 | 20.2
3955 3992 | 26.5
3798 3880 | 18.9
